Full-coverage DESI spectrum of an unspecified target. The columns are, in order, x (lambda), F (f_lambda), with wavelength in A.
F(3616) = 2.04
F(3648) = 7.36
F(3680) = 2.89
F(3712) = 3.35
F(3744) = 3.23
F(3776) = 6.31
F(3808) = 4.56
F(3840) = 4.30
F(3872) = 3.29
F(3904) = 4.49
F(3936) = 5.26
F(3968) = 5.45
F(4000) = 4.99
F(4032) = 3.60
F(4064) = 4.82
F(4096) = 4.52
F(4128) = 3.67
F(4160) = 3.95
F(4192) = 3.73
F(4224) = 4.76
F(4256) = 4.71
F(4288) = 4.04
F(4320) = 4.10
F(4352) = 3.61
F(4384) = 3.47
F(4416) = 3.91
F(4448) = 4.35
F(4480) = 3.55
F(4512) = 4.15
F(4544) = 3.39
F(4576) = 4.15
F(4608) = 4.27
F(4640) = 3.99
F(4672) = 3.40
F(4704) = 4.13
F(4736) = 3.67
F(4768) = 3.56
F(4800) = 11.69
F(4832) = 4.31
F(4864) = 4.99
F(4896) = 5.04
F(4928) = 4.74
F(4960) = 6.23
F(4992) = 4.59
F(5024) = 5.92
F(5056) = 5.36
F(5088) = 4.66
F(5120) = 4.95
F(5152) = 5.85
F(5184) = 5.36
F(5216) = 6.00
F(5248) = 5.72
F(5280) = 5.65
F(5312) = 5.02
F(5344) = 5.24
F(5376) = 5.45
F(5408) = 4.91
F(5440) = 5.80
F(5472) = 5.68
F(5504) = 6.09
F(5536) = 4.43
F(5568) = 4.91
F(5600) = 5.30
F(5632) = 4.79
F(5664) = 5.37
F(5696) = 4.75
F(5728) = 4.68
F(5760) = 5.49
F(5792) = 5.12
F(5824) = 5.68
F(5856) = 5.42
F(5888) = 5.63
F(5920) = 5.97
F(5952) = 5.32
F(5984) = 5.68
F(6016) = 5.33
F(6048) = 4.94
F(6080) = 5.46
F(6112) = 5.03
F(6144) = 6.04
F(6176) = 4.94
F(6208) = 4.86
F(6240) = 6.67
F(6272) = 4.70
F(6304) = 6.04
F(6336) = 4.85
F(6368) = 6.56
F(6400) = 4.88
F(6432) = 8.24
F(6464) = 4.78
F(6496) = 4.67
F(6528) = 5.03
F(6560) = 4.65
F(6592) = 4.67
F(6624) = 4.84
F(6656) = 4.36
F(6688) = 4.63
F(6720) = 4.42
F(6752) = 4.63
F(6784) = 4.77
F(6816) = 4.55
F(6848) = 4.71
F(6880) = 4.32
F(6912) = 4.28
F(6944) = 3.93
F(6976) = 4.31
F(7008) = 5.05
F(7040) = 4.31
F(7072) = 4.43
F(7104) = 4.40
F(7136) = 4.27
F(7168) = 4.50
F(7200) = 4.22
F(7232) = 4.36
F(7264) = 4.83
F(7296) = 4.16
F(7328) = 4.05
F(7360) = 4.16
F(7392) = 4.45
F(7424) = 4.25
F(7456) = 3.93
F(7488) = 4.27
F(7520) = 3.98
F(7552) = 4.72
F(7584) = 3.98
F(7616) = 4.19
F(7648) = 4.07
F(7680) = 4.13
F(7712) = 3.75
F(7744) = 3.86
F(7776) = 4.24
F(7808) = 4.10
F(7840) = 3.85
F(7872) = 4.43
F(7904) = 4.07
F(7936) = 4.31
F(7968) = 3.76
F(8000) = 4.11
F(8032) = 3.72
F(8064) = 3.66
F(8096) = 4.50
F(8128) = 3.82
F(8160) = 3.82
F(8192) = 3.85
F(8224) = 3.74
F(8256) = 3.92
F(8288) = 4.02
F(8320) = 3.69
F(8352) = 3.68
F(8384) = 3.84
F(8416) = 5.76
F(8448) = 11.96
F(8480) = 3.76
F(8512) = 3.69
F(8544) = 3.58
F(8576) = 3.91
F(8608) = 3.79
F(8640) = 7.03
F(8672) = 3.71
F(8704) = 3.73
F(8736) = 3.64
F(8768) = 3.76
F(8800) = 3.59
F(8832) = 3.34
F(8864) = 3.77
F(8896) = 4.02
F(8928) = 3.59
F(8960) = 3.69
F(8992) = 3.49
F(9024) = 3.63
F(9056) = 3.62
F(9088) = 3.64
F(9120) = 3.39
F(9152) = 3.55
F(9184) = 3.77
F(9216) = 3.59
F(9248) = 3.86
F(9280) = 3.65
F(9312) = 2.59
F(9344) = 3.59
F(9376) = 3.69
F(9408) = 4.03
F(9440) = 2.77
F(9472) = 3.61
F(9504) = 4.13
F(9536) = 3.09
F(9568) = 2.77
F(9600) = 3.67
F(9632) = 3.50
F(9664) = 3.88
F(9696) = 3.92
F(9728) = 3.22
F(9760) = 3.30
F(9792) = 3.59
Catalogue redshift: 0.285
